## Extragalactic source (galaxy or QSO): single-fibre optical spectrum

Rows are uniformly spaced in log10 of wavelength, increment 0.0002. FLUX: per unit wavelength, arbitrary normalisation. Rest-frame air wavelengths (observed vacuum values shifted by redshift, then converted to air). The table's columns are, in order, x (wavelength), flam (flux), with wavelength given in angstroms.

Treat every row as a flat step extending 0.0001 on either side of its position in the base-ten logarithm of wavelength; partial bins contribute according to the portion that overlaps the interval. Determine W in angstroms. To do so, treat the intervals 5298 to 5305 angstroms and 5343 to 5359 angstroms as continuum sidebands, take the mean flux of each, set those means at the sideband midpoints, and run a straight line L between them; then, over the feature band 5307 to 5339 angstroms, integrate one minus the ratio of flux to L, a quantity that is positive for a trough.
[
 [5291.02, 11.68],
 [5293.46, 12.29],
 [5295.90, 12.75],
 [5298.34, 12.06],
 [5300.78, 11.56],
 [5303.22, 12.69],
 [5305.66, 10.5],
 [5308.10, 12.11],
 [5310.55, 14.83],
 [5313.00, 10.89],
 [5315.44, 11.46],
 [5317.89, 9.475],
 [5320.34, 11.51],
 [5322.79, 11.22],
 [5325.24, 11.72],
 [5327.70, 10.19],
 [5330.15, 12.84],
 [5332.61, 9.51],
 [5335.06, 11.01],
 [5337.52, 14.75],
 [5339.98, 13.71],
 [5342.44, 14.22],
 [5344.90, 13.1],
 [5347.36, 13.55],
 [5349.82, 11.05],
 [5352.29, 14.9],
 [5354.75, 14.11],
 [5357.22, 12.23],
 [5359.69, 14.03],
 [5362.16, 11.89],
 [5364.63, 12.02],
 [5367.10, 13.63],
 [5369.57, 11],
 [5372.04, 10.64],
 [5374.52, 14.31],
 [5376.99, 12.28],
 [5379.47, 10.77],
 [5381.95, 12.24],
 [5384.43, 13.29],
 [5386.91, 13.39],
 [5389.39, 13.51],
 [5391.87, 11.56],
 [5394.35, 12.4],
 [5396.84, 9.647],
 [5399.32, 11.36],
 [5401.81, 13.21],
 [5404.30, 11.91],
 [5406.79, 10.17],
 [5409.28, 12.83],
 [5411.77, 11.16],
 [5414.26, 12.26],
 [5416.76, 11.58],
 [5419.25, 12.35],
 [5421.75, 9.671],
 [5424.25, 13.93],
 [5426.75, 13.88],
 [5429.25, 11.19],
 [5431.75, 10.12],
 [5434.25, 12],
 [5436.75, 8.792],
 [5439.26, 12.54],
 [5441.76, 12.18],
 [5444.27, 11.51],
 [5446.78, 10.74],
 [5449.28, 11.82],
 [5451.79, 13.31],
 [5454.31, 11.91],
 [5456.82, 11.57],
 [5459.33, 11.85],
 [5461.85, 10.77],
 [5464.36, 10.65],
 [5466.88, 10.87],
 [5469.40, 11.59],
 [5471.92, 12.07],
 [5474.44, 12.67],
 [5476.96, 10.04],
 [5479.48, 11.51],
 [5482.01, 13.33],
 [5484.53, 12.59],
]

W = 2.2 angstroms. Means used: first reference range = 12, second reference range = 13.2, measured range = 11.7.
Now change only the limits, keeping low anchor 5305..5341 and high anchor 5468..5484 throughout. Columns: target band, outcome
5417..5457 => 0.4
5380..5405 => -0.9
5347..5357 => -1.3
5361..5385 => -0.8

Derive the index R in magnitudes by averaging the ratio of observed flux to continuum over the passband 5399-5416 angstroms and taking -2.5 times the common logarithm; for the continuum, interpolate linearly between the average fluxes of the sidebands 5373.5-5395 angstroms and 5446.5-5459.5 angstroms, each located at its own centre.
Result 0.05 mag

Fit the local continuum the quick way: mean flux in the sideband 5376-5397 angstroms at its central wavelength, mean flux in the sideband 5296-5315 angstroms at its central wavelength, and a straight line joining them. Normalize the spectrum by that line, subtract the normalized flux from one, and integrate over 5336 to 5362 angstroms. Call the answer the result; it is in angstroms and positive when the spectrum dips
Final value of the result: -2.7 angstroms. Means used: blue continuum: 12.1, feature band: 13.5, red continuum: 12.2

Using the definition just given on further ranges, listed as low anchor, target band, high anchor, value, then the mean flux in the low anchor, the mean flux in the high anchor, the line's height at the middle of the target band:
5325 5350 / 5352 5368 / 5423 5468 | -1.2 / 12.4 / 11.6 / 12.3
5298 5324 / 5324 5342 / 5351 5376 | 0.2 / 11.7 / 12.9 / 12.2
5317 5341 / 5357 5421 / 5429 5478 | -3.3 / 11.6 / 11.4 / 11.5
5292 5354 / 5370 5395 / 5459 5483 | -1.0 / 12.2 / 11.5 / 11.9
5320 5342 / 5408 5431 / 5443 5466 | -0.8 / 11.9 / 11.6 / 11.7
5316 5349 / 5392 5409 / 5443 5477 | 0.4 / 12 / 11.6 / 11.8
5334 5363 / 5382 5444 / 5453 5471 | 1.4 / 13.2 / 11.3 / 12.2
